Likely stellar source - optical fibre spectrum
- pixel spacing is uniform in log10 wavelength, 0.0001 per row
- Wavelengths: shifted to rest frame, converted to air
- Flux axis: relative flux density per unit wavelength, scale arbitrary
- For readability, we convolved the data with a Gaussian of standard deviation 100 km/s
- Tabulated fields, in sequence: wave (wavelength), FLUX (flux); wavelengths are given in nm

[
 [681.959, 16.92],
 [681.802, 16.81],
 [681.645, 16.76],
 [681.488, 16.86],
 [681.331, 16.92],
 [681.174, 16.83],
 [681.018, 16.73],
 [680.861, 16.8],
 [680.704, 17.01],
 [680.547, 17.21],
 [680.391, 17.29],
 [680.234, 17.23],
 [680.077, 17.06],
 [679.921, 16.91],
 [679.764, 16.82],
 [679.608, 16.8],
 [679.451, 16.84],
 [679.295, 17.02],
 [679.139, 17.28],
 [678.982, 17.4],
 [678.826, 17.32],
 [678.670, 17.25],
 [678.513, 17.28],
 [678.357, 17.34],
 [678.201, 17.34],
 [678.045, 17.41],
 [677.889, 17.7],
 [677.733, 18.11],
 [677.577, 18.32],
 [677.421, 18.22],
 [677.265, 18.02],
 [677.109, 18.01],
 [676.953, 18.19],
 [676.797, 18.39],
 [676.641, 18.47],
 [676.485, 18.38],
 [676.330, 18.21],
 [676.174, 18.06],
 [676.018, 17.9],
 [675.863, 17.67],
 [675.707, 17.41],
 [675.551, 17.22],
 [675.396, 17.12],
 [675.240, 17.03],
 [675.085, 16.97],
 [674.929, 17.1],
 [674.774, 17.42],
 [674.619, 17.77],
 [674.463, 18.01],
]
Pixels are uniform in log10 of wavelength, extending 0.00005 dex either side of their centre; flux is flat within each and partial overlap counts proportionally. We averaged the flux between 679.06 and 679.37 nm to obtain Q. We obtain 17.1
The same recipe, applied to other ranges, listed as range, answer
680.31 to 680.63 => 17.2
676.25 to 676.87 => 18.4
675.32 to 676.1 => 17.5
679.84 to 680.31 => 17.1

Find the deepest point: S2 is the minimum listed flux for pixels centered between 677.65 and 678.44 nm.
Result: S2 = 17.34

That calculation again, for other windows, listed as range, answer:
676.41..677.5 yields 18.01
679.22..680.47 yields 16.8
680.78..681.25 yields 16.73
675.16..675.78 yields 17.03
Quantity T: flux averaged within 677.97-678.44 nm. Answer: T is 17.4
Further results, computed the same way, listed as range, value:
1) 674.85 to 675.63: 17.1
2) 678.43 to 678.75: 17.3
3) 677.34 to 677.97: 18.1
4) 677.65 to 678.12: 17.8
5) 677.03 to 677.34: 18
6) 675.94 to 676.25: 18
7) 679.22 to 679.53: 16.9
